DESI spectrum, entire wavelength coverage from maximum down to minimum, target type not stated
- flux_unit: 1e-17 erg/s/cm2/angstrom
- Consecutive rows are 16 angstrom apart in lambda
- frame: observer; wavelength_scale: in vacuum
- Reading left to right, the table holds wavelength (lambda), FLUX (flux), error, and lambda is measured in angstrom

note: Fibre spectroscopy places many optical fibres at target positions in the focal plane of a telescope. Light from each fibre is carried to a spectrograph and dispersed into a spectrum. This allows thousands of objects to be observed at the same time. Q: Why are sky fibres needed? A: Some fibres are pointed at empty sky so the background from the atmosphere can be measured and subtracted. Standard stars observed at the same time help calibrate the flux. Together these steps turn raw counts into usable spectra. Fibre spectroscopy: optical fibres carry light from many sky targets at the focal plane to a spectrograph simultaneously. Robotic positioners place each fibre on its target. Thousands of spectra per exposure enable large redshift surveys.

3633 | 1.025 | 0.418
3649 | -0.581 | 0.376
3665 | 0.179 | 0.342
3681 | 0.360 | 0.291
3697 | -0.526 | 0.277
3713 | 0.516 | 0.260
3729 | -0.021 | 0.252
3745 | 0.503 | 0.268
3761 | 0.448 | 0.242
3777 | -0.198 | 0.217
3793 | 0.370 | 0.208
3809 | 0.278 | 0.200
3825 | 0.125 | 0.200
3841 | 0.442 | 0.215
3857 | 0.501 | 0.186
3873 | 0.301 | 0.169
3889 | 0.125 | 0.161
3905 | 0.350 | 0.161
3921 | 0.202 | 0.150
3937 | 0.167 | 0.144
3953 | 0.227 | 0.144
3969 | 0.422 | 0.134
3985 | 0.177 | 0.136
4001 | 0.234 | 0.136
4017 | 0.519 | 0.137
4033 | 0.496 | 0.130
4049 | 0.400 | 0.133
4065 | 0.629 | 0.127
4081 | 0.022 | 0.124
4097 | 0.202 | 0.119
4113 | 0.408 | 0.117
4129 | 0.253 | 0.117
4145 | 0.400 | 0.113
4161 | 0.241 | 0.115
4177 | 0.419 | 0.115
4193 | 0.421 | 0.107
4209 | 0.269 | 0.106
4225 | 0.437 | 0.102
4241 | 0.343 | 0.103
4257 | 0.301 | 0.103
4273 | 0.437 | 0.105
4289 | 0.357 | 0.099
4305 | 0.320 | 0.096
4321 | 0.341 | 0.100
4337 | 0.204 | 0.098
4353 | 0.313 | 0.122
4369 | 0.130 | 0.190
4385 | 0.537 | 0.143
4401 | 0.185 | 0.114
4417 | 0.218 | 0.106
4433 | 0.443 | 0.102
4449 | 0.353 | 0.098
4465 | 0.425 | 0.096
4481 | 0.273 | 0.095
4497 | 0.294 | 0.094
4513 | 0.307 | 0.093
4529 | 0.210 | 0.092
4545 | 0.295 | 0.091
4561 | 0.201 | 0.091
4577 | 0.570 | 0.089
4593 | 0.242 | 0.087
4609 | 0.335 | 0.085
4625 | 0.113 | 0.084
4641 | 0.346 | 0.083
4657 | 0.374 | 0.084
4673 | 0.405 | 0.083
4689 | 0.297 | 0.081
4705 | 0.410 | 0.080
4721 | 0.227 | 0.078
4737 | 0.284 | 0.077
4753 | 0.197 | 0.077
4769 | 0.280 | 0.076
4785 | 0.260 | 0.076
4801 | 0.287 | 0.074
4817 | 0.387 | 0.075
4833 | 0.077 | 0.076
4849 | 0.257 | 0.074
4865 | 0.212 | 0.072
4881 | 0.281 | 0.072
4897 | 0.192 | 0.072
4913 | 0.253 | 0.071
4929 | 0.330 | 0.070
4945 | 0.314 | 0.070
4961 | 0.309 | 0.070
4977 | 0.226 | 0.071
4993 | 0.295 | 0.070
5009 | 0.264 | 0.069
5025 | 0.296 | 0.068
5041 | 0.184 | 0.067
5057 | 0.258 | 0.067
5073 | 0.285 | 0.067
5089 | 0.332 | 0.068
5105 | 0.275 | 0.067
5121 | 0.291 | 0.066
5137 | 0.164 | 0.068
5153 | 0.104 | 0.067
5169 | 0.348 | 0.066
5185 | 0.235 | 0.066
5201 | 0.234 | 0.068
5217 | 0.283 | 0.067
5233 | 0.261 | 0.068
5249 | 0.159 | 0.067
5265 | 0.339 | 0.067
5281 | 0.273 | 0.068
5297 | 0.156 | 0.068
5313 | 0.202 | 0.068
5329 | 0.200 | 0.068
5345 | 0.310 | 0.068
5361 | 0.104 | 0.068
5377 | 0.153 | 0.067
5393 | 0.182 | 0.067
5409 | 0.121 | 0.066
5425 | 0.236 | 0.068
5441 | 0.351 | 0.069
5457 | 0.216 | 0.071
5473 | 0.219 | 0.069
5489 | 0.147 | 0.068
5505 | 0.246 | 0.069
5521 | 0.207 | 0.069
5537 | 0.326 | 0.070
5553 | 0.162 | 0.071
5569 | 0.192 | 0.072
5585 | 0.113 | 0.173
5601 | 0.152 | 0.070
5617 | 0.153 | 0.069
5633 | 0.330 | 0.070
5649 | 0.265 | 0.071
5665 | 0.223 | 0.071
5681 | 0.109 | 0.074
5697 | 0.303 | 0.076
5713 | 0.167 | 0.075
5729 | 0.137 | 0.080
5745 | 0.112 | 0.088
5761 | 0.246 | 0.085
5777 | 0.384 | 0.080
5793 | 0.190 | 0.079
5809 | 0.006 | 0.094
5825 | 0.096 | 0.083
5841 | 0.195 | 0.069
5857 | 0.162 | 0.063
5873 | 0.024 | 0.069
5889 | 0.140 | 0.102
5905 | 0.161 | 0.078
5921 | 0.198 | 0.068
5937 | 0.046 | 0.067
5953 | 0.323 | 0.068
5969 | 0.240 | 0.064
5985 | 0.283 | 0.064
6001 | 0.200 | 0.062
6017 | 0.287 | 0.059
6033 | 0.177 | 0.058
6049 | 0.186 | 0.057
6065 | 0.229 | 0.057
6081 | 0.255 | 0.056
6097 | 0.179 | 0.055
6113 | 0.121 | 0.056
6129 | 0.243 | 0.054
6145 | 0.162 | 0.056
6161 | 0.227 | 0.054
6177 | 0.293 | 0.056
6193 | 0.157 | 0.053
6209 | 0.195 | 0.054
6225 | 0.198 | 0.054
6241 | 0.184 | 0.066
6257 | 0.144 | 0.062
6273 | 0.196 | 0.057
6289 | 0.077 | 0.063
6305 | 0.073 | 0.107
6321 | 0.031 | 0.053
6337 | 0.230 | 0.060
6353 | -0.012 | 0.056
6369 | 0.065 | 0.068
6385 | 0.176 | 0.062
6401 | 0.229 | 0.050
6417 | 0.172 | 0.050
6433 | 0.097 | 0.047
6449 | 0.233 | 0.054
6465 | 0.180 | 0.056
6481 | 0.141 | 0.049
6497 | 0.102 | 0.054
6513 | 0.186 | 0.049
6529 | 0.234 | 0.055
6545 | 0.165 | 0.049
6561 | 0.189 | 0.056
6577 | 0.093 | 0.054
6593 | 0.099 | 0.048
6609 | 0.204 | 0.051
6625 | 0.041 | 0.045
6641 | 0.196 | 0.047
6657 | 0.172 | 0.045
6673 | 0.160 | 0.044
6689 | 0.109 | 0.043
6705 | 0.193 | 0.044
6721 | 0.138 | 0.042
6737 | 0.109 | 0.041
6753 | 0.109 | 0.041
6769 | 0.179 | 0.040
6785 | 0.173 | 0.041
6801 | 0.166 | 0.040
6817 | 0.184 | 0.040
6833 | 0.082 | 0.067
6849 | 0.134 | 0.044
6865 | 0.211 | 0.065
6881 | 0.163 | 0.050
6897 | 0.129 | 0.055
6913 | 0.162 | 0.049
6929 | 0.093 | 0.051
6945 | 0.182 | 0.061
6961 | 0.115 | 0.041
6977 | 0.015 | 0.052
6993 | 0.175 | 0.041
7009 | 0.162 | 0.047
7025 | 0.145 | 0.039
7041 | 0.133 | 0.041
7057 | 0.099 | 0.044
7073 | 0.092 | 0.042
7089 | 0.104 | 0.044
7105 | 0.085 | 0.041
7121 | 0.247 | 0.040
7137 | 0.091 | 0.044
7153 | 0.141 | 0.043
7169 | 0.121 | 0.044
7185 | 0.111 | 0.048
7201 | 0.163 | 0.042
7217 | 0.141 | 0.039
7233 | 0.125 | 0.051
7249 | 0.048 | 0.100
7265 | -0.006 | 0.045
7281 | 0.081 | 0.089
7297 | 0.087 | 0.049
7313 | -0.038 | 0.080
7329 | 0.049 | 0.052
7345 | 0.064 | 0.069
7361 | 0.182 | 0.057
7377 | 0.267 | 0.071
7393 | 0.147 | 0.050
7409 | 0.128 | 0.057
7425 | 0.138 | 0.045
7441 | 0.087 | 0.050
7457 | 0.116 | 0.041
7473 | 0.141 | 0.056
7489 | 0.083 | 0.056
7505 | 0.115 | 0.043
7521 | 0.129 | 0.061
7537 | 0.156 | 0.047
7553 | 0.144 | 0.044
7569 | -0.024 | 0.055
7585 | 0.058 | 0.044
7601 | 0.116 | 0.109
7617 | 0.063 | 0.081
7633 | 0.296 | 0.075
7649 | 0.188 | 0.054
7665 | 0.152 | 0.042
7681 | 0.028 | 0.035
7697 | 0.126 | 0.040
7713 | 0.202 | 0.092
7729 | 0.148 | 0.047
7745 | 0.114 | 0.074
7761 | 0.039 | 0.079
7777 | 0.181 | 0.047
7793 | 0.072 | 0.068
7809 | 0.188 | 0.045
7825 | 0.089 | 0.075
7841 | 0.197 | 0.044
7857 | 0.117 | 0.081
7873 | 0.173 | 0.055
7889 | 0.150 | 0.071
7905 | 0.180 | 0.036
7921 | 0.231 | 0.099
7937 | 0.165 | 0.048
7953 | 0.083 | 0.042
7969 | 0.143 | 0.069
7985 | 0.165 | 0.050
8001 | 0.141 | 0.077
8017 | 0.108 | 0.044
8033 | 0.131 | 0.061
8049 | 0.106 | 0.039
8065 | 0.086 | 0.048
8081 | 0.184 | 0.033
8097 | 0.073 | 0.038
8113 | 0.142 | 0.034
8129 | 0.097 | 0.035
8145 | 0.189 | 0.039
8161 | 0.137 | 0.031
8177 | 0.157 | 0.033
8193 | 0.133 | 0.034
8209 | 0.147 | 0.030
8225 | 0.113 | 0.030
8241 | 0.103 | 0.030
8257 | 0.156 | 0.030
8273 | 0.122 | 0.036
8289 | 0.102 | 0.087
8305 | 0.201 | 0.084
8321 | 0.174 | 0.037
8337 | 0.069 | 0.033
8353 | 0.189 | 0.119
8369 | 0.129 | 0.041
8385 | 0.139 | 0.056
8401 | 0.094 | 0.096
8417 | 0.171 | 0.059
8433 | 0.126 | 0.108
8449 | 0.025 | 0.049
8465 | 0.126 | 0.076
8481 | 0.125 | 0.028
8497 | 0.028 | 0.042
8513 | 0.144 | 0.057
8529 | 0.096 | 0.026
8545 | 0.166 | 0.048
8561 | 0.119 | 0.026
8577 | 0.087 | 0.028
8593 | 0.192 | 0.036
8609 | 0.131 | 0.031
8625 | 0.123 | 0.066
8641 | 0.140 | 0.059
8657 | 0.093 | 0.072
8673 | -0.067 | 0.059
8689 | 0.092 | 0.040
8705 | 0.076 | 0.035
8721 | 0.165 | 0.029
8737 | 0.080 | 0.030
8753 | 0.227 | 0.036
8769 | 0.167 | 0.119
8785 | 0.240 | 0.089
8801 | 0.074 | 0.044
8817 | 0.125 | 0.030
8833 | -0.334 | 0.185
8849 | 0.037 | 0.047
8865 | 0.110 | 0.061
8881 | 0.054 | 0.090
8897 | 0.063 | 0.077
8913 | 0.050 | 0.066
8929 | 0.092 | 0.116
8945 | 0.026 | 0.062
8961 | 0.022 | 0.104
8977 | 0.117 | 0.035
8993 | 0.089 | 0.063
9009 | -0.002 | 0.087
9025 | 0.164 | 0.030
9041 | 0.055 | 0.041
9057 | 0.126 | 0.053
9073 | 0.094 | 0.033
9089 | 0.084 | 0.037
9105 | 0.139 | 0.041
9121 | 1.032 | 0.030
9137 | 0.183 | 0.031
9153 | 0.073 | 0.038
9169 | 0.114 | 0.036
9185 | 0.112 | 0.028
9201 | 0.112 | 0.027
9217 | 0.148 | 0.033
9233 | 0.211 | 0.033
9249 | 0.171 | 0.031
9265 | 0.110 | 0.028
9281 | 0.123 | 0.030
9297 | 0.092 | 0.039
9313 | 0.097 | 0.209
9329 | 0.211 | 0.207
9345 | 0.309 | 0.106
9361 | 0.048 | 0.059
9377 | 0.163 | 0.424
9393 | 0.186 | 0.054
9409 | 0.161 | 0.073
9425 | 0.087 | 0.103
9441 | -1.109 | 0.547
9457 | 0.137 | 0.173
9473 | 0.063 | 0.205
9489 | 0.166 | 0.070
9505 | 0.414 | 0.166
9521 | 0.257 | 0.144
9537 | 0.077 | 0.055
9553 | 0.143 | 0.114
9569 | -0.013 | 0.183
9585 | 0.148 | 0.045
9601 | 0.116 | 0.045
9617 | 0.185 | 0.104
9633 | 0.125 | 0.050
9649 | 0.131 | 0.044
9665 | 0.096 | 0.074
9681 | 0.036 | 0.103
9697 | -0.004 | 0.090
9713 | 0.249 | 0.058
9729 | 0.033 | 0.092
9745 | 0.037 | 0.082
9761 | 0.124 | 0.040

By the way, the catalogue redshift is 1.446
